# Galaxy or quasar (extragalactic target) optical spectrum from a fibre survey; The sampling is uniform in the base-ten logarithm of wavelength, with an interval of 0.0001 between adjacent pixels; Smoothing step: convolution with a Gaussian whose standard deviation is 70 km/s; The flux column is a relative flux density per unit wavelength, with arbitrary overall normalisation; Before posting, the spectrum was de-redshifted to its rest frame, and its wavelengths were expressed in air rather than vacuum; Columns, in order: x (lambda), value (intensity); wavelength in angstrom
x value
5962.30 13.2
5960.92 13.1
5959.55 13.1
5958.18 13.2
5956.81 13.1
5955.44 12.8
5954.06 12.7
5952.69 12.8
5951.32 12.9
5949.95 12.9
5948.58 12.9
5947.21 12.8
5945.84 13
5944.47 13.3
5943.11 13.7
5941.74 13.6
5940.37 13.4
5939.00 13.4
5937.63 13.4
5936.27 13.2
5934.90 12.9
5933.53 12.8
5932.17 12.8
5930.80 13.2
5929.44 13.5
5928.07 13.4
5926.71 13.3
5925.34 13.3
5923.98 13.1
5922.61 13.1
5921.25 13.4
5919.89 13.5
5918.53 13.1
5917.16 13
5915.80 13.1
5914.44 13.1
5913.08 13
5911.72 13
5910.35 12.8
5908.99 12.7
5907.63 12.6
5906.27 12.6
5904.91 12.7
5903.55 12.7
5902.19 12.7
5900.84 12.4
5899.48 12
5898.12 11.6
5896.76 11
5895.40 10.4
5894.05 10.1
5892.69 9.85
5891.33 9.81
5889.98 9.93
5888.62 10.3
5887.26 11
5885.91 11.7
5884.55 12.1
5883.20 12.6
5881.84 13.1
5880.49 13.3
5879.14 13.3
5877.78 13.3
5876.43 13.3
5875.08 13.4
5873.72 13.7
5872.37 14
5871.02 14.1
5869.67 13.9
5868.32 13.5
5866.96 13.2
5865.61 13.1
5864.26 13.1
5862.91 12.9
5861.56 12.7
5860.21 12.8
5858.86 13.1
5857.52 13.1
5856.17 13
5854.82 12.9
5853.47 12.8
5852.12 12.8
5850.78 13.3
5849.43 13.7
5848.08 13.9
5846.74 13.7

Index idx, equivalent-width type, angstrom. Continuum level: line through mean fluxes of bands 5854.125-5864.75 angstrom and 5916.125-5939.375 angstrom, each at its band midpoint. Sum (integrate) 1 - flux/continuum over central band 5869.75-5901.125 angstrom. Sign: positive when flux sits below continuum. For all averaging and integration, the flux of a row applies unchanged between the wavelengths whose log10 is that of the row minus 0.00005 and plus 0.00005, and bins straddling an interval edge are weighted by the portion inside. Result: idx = 2.4 angstrom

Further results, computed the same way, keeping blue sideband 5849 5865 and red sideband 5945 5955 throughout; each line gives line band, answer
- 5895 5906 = 0.8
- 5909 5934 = -0.4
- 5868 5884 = -0.6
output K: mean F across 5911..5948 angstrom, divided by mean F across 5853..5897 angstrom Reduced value 1.06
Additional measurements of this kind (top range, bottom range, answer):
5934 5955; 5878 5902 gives 1.14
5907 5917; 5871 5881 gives 0.95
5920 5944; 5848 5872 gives 1.00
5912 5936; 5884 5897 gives 1.24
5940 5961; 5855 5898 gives 1.05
